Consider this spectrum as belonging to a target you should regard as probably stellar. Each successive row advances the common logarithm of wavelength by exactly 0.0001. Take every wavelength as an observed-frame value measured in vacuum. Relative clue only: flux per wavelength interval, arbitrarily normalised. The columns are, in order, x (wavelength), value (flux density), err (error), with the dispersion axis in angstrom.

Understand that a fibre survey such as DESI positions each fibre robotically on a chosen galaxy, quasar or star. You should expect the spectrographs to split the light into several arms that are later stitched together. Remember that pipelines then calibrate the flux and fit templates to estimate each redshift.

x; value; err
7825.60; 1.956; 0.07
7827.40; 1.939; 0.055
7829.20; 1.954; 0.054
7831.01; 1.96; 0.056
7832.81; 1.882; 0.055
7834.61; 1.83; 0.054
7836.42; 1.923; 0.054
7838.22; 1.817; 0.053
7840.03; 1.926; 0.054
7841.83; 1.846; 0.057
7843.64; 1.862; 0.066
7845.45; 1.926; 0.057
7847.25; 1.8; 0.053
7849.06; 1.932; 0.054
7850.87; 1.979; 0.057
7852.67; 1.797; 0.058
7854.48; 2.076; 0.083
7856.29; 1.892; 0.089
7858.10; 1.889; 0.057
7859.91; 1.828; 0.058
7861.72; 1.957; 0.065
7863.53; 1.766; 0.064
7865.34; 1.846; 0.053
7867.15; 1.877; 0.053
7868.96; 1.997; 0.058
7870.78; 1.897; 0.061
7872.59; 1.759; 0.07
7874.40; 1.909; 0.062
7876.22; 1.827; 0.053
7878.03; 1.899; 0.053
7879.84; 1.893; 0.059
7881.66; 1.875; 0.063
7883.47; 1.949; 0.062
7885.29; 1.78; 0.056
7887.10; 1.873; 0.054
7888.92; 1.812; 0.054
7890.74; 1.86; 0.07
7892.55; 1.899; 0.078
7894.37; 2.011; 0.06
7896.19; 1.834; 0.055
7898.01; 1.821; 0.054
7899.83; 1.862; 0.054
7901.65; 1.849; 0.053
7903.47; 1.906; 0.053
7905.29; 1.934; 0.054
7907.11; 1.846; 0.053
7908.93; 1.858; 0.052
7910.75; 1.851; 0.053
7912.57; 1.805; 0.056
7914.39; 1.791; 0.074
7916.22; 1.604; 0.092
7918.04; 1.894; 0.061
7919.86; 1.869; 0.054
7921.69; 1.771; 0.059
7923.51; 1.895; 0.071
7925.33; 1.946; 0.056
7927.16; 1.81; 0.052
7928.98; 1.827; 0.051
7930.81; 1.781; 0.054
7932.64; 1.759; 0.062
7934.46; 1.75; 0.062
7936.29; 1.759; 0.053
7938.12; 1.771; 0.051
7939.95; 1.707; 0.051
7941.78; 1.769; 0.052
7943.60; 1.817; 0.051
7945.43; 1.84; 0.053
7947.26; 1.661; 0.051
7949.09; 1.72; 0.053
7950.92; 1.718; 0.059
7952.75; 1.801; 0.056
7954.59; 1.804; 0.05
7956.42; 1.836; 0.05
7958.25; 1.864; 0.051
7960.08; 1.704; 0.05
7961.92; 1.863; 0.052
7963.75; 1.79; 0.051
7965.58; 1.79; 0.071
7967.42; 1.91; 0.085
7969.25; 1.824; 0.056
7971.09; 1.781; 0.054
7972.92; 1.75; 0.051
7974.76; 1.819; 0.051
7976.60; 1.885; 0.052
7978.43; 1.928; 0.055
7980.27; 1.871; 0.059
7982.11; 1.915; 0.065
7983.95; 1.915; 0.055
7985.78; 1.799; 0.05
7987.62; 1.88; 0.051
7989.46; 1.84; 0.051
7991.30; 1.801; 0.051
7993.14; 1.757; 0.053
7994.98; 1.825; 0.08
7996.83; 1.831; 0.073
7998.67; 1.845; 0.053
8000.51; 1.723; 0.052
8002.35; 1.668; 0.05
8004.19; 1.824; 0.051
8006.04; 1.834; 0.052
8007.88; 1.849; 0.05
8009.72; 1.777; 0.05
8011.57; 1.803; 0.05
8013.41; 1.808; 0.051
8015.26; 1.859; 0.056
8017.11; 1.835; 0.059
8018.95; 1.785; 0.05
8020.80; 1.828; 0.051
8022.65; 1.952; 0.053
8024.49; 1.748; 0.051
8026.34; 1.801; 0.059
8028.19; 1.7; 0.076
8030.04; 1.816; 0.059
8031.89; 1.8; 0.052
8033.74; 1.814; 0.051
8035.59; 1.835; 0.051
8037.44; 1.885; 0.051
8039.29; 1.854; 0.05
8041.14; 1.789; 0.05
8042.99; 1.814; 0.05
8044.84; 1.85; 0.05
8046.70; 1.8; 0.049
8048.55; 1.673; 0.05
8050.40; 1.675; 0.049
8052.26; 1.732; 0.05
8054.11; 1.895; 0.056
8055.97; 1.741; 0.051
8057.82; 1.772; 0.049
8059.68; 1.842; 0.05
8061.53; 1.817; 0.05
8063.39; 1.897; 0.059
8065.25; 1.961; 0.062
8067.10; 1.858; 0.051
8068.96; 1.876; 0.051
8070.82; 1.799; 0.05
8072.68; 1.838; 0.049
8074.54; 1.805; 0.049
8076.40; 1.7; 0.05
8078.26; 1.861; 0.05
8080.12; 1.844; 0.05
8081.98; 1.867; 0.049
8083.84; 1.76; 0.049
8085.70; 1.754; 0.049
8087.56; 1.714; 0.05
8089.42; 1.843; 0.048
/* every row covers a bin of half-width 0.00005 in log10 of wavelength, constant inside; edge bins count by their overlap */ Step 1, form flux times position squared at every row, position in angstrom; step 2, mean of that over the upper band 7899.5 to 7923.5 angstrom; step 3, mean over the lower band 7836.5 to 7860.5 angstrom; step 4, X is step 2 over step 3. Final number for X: 0.99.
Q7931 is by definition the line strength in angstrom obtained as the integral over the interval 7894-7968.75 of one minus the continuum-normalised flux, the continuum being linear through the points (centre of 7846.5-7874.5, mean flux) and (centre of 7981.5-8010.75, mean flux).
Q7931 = 1.5 angstrom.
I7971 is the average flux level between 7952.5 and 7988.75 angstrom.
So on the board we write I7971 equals 1.84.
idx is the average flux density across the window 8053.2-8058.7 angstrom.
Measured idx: 1.8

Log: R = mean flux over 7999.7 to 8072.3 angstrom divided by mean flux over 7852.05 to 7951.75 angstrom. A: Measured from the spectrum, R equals 0.98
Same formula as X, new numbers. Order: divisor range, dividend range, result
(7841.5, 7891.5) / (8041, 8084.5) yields 1.01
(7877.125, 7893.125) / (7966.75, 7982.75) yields 1.01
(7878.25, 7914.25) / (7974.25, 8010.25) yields 1.00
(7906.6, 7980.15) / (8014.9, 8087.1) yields 1.03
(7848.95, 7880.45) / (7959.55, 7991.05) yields 1.00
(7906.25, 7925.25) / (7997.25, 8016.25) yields 1.01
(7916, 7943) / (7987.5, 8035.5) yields 1.02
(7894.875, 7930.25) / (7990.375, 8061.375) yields 1.01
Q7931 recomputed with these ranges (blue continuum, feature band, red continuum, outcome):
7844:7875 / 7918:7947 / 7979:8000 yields 0.91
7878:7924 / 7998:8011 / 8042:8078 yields 0.26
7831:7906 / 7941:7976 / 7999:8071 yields 0.94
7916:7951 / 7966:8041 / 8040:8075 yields -0.89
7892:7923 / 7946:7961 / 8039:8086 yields 0.58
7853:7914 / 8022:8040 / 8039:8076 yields 0.03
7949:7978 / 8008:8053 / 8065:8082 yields 0.54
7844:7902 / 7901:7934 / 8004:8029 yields 0.50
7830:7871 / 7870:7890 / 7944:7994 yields 0.13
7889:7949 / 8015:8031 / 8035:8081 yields 0.05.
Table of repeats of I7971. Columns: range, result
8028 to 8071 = 1.81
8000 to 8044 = 1.81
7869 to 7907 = 1.87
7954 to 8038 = 1.82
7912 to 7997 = 1.81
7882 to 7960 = 1.82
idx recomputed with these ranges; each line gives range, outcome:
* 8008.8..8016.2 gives 1.81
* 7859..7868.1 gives 1.86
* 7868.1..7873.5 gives 1.88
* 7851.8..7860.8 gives 1.9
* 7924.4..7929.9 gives 1.86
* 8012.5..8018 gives 1.83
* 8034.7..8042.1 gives 1.84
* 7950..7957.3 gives 1.79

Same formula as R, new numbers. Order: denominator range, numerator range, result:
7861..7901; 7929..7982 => 0.96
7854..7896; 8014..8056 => 0.96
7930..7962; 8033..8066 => 1.02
